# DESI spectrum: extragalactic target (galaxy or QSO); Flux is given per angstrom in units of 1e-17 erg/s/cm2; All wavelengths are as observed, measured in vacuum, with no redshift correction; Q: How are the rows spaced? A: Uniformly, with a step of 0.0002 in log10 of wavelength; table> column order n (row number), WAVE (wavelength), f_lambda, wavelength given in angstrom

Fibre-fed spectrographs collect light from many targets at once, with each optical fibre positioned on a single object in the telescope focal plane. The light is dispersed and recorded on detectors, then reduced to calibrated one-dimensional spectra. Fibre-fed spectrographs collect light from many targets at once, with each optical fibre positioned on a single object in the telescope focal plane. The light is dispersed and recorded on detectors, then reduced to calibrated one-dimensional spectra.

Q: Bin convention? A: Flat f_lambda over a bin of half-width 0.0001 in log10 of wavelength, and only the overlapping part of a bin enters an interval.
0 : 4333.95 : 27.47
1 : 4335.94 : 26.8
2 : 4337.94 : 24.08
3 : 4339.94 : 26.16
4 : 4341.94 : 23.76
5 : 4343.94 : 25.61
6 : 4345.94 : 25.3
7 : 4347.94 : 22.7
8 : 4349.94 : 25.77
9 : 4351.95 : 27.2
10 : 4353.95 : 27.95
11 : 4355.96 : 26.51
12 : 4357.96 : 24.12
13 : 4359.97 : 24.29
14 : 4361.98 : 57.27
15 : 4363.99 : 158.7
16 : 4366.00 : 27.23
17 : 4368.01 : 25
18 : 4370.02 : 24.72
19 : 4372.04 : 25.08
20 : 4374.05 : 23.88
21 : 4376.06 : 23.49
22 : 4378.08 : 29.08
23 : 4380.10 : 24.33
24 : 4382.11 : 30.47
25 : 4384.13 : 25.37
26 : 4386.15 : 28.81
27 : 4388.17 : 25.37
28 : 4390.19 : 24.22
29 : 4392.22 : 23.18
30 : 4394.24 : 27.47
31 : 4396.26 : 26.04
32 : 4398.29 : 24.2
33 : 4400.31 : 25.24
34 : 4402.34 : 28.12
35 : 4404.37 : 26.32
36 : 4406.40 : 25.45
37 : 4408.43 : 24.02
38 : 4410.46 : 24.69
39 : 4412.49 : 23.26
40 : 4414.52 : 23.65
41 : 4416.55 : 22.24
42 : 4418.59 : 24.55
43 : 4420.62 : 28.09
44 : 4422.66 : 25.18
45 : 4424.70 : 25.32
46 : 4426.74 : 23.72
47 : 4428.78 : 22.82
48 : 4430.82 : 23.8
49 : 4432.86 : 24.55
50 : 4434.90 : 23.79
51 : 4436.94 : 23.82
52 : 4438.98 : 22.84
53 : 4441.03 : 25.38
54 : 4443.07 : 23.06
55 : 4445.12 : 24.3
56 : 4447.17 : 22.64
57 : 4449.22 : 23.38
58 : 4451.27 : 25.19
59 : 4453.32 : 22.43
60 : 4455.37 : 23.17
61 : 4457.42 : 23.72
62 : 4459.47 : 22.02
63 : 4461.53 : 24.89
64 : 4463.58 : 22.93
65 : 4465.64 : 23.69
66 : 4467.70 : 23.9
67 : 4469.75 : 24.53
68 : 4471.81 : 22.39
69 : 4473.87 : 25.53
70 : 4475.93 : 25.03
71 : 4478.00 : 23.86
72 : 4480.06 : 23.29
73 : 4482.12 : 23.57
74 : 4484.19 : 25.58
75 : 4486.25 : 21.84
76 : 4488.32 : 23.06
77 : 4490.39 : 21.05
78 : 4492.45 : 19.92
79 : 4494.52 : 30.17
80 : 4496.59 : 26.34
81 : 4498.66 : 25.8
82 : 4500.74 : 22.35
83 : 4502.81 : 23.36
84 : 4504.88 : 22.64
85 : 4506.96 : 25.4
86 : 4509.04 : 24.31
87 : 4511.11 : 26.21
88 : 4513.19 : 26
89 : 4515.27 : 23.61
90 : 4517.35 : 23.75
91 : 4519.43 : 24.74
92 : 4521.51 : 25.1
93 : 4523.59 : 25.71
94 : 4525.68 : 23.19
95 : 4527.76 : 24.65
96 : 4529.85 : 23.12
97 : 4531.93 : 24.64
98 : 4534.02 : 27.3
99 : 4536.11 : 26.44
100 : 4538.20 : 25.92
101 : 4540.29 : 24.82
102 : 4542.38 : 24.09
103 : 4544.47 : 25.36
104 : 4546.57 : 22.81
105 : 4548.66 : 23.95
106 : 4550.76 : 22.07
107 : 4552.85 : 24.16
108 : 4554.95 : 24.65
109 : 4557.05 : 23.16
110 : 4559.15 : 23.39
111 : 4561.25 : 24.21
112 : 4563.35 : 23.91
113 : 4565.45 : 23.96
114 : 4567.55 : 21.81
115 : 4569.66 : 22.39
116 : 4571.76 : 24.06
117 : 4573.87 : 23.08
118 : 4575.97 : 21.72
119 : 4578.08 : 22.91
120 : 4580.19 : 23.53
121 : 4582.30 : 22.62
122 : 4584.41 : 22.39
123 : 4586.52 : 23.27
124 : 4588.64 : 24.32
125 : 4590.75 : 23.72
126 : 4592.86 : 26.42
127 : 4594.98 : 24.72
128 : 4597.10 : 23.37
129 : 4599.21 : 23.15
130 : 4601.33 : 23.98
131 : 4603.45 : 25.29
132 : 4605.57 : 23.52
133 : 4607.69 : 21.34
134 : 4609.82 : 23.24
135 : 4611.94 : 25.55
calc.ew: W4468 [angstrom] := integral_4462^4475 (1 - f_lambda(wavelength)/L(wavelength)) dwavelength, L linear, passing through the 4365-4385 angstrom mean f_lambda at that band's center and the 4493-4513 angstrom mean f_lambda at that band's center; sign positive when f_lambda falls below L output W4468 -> 0.7 angstrom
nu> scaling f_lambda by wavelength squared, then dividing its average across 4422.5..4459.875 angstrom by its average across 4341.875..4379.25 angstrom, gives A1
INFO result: 0.7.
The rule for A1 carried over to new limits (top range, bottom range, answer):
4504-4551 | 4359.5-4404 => 0.79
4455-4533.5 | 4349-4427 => 0.85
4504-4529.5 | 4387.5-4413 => 1.03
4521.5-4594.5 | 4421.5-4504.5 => 1.05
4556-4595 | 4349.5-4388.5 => 0.75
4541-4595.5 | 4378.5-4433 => 1.00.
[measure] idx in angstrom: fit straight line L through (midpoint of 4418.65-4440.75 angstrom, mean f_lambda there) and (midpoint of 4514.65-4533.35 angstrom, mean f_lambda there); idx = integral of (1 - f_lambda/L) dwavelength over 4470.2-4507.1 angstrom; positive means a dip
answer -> 0.7 angstrom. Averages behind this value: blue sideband 24.4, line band 23.9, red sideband 24.4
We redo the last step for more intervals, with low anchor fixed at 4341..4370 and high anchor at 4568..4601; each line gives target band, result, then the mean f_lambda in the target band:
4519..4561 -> 2.6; 24.5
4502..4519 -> 2.0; 24.4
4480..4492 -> 2.6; 22.9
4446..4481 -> 7.8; 23.7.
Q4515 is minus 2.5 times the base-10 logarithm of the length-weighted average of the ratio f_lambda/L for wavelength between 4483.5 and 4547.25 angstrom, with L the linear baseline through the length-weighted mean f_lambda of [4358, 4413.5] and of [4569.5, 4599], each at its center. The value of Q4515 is 0.07 mag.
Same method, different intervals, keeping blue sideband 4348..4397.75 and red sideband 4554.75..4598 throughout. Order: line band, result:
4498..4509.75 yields 0.12 mag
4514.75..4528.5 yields 0.06 mag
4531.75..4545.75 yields -0.02 mag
